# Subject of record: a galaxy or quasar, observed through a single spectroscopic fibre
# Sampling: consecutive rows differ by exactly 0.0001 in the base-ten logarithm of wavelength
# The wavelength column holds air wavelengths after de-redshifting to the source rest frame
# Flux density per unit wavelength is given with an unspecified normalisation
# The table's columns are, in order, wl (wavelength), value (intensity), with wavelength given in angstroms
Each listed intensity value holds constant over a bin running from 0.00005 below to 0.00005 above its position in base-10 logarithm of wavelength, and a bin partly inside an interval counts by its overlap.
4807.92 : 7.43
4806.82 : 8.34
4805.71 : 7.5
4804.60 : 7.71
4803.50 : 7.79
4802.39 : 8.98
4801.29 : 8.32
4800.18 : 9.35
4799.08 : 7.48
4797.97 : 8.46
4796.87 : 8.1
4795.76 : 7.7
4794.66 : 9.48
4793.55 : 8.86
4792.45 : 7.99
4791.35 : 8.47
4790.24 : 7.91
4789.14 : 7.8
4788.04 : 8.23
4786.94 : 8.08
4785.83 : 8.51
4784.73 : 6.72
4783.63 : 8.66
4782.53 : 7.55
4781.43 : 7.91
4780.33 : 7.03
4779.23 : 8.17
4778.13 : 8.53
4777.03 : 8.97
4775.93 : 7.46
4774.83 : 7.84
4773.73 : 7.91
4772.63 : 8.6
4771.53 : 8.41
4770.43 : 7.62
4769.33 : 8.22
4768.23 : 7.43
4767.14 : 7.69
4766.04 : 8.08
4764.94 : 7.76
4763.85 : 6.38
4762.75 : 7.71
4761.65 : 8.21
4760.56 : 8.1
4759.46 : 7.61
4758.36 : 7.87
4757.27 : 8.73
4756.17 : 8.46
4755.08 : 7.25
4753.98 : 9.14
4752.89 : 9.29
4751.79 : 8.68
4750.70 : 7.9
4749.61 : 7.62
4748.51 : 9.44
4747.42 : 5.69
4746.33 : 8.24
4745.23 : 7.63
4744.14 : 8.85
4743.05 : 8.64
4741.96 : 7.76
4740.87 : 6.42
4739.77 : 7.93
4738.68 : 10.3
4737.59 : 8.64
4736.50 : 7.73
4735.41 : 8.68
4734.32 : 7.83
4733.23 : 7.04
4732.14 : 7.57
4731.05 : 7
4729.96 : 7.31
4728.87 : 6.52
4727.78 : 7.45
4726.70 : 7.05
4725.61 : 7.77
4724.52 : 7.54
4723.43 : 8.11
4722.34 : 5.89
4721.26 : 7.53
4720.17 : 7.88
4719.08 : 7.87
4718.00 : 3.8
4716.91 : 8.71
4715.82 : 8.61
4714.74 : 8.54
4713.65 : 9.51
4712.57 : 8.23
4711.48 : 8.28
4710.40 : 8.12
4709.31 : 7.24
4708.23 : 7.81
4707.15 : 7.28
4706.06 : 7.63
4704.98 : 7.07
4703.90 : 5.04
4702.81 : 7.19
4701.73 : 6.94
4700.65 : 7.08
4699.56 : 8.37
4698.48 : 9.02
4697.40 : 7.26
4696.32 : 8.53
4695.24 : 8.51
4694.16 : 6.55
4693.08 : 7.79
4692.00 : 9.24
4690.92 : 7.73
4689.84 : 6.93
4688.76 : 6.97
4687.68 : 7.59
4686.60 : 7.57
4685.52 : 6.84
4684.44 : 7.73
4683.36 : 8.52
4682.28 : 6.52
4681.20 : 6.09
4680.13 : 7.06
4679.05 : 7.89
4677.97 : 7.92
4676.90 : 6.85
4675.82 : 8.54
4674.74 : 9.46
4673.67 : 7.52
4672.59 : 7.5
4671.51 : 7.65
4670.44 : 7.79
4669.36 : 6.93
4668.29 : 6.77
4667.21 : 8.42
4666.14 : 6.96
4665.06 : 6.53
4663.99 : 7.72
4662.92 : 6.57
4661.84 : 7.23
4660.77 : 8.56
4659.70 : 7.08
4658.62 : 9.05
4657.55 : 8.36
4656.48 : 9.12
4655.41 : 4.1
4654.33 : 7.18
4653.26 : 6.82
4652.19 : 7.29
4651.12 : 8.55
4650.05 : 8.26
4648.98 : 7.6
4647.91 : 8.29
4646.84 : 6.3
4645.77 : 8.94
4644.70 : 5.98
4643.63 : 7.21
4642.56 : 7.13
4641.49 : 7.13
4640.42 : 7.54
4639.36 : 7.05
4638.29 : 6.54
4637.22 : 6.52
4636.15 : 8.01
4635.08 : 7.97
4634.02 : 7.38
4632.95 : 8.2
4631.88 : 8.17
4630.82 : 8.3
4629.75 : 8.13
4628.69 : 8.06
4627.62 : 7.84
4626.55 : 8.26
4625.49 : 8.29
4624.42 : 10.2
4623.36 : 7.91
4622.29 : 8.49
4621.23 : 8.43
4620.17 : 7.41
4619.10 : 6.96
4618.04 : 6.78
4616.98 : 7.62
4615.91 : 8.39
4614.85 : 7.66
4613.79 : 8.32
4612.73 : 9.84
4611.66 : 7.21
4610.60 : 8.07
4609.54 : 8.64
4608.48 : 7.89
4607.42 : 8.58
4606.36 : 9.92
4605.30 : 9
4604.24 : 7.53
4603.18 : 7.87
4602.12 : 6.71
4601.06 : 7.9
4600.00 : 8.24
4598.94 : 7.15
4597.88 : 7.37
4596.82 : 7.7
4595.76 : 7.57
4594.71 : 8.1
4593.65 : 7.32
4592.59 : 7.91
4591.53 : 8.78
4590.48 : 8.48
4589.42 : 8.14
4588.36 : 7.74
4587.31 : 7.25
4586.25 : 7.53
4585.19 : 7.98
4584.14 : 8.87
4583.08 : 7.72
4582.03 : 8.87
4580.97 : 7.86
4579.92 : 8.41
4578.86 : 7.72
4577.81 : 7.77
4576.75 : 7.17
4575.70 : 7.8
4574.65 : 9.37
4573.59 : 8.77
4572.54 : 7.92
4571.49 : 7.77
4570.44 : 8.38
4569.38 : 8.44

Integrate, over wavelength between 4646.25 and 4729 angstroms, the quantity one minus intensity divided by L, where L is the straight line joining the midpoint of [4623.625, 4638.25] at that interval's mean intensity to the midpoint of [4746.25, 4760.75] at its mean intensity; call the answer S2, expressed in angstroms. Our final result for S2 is 5.59 angstroms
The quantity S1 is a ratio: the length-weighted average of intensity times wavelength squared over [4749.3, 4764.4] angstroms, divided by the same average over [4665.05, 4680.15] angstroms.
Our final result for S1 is 1.1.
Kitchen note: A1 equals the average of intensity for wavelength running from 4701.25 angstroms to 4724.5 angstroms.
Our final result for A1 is 7.49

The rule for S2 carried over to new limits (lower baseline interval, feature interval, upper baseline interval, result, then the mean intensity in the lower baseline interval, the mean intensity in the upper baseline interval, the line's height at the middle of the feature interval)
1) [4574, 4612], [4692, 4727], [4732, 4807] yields 1.9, 8.01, 8.07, 8.05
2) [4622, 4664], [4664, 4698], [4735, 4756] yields 1.4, 7.68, 8.2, 7.87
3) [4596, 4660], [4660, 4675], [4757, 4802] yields 0.7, 7.81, 8.05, 7.87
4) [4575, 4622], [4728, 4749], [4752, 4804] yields 0.6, 7.97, 8.11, 8.08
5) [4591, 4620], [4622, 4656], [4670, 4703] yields 1.0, 7.96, 7.66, 7.83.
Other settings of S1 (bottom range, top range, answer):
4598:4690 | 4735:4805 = 1.11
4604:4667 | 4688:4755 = 1.03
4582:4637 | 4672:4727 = 0.98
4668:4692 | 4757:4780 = 1.10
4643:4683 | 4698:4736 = 1.03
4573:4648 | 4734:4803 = 1.10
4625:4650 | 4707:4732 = 1.03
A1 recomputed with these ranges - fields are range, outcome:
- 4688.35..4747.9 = 7.66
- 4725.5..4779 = 7.94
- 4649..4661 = 7.64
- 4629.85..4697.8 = 7.53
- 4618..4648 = 7.71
